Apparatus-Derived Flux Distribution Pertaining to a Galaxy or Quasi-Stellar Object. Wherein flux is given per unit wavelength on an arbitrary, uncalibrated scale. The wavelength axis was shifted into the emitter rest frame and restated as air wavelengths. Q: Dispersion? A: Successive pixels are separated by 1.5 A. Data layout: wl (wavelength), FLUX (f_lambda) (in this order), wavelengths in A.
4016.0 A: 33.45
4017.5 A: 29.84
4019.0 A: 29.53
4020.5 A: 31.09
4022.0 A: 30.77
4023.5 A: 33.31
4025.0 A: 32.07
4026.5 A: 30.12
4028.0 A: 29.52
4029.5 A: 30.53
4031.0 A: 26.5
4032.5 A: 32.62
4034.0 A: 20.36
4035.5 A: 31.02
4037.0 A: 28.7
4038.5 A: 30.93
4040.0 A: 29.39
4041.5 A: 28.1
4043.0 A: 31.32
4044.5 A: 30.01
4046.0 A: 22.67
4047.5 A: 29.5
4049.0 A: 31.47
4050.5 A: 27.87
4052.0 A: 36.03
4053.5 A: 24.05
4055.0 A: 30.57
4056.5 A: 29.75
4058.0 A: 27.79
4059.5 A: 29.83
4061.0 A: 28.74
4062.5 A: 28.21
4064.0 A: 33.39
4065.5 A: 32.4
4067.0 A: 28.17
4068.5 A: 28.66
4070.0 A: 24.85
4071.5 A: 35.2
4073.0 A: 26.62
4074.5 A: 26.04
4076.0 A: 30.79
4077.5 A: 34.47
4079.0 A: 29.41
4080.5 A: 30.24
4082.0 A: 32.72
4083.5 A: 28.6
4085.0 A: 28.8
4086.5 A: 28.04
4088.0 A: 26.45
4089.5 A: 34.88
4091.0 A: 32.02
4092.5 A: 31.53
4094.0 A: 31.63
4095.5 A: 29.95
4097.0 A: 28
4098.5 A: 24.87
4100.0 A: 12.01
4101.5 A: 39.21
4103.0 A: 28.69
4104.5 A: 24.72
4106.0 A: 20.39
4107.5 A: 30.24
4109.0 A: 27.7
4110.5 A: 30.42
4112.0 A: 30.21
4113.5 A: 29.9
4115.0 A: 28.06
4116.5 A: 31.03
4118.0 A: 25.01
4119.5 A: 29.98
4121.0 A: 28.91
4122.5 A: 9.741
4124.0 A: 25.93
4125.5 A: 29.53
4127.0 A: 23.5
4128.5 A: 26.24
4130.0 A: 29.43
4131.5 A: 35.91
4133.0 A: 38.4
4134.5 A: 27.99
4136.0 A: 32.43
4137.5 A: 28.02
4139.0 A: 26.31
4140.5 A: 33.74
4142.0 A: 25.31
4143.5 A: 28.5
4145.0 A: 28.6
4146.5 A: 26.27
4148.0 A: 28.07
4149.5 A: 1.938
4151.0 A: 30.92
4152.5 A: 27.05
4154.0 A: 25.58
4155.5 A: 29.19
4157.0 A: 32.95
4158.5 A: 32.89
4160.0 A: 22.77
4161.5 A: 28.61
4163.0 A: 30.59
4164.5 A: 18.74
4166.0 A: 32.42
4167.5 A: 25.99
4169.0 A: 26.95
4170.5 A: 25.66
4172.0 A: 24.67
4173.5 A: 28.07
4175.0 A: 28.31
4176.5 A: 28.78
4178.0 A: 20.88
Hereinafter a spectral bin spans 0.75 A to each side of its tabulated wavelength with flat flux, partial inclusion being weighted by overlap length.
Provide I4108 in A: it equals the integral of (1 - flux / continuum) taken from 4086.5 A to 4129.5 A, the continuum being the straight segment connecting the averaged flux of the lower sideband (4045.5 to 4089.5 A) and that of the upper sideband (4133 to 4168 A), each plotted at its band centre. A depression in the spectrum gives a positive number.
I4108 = 1.4 A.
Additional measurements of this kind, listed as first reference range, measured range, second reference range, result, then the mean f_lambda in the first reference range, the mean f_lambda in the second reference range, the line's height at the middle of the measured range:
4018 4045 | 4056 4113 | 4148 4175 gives -1.5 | 29.8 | 26.3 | 28.4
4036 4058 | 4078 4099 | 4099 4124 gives -1.8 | 29.3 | 26.6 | 27.6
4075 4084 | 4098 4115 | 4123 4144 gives 1.6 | 31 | 29.2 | 30.1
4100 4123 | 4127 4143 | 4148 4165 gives -2.1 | 27.3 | 25.8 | 26.5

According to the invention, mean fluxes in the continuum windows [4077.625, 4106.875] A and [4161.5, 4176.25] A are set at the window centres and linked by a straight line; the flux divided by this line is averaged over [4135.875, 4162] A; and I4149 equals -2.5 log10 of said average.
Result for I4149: 0.015 mag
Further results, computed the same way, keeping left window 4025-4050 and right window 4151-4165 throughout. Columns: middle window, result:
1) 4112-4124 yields 0.08 mag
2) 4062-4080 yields -0.04 mag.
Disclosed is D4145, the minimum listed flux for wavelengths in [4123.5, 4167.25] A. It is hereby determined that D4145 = 1.938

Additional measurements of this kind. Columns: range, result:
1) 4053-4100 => 12.01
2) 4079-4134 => 9.741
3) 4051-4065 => 24.05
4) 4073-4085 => 26.04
